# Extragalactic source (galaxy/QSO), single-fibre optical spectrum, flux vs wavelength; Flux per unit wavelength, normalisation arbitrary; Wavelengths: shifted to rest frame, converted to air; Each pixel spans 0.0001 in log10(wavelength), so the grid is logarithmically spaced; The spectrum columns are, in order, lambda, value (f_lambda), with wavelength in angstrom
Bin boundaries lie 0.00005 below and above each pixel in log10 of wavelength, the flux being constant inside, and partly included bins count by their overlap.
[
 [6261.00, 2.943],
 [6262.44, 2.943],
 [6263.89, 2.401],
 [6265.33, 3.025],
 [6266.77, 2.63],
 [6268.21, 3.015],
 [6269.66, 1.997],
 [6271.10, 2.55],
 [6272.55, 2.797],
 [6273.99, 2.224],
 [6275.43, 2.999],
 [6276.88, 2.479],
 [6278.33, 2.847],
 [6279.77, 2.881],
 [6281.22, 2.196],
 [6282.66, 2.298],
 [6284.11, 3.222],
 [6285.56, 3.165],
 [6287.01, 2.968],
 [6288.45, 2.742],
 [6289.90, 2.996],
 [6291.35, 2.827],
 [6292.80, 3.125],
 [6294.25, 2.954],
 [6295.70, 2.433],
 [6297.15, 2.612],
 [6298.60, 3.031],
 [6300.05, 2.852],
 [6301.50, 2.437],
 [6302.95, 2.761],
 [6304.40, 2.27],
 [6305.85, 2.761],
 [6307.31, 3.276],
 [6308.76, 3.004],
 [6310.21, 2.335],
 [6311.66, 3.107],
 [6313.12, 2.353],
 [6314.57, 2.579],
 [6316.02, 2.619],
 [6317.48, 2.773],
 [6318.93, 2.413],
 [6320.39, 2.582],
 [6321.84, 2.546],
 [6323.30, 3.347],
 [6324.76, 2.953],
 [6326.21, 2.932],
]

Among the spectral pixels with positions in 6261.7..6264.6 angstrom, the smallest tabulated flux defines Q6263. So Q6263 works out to 2.401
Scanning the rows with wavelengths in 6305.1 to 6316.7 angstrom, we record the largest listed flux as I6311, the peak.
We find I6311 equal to 3.276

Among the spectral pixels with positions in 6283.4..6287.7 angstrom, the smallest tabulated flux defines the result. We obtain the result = 2.968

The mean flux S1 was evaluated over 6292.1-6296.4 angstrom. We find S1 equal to 2.84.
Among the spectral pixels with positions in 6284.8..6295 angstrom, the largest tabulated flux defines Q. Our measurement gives 3.165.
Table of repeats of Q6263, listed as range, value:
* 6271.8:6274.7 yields 2.224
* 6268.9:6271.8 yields 1.997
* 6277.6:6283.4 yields 2.196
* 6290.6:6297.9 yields 2.433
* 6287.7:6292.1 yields 2.742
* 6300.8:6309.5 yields 2.27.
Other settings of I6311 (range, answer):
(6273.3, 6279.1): 2.999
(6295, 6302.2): 3.031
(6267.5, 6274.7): 3.015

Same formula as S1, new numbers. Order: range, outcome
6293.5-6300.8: 2.78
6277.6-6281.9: 2.64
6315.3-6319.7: 2.6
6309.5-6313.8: 2.6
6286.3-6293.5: 2.93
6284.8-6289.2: 2.96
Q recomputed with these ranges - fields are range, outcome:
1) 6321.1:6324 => 3.347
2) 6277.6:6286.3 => 3.222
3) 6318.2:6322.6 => 2.582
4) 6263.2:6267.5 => 3.025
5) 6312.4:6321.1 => 2.773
